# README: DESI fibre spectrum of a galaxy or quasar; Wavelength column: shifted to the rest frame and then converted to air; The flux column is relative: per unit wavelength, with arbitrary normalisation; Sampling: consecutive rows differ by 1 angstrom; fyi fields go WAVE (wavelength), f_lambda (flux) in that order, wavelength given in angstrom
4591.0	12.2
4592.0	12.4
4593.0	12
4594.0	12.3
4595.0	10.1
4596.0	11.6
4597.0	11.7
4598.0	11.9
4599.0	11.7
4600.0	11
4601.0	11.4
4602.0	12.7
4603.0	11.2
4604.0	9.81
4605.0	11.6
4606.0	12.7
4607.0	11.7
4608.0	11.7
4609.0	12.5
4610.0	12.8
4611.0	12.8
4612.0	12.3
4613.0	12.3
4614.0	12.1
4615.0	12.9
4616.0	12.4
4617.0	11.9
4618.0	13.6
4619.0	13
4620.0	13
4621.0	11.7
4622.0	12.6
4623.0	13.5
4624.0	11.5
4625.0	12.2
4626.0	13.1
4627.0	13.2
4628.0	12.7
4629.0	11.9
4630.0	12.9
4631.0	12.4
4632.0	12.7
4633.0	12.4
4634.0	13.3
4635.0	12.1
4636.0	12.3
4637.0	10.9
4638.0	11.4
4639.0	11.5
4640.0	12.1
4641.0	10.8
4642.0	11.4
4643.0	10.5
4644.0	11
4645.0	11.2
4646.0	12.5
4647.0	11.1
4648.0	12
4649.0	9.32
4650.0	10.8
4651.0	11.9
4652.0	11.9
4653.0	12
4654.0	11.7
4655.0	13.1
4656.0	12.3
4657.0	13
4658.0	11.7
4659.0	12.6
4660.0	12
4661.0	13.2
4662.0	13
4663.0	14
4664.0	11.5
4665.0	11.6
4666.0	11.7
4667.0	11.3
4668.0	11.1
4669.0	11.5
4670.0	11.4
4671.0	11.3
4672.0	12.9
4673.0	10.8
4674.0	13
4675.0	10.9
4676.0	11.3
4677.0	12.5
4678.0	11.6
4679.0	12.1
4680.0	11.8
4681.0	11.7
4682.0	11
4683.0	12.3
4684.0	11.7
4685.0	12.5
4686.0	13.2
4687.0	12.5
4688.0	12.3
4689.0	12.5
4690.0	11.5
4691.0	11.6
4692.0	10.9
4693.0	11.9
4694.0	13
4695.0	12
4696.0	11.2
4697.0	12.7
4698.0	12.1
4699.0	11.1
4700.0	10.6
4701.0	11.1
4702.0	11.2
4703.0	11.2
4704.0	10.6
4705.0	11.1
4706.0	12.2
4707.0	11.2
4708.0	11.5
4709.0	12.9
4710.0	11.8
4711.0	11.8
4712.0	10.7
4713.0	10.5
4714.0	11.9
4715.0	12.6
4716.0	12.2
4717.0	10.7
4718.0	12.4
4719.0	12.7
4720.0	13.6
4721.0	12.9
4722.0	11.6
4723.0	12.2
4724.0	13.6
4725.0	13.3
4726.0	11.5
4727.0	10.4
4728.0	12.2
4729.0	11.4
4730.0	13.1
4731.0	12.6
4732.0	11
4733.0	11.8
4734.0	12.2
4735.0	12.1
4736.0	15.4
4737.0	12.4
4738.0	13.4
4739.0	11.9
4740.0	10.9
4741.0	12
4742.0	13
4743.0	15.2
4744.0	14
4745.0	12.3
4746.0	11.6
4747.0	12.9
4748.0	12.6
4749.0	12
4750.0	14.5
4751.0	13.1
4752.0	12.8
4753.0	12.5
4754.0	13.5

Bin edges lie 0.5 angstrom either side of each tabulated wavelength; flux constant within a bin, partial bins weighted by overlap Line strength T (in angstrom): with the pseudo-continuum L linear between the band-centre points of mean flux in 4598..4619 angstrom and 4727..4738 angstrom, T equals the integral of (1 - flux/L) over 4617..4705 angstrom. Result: 1.83 angstrom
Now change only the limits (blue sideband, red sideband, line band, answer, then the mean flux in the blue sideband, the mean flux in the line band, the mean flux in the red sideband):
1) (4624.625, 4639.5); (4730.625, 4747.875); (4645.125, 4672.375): 1.06 angstrom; 12.3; 11.9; 12.6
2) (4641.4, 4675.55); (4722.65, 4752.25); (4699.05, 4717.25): 1.27 angstrom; 11.8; 11.4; 12.6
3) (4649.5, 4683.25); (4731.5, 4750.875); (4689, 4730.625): 1.87 angstrom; 12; 11.8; 12.7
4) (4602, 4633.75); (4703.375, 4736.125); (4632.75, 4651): 1.20 angstrom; 12.4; 11.5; 12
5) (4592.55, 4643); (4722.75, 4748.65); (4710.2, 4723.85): 0.45 angstrom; 12.1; 12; 12.5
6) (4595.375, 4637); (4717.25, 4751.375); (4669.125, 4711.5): 2.29 angstrom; 12.2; 11.8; 12.6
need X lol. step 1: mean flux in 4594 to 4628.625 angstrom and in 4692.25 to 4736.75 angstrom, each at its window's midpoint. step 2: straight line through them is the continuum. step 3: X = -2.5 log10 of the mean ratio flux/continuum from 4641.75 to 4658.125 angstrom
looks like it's 0.04 mag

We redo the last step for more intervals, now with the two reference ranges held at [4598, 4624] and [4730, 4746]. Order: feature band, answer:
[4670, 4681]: 0.06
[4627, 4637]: -0.02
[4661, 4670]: 0.03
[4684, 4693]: 0.03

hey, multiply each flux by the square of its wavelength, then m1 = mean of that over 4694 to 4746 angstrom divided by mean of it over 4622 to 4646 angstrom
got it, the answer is 1.04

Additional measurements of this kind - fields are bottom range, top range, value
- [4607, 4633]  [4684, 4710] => 0.97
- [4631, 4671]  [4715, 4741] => 1.07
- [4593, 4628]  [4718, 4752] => 1.09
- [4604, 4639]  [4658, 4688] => 0.99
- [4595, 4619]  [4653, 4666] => 1.06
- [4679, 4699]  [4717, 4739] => 1.05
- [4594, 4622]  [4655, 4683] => 1.02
